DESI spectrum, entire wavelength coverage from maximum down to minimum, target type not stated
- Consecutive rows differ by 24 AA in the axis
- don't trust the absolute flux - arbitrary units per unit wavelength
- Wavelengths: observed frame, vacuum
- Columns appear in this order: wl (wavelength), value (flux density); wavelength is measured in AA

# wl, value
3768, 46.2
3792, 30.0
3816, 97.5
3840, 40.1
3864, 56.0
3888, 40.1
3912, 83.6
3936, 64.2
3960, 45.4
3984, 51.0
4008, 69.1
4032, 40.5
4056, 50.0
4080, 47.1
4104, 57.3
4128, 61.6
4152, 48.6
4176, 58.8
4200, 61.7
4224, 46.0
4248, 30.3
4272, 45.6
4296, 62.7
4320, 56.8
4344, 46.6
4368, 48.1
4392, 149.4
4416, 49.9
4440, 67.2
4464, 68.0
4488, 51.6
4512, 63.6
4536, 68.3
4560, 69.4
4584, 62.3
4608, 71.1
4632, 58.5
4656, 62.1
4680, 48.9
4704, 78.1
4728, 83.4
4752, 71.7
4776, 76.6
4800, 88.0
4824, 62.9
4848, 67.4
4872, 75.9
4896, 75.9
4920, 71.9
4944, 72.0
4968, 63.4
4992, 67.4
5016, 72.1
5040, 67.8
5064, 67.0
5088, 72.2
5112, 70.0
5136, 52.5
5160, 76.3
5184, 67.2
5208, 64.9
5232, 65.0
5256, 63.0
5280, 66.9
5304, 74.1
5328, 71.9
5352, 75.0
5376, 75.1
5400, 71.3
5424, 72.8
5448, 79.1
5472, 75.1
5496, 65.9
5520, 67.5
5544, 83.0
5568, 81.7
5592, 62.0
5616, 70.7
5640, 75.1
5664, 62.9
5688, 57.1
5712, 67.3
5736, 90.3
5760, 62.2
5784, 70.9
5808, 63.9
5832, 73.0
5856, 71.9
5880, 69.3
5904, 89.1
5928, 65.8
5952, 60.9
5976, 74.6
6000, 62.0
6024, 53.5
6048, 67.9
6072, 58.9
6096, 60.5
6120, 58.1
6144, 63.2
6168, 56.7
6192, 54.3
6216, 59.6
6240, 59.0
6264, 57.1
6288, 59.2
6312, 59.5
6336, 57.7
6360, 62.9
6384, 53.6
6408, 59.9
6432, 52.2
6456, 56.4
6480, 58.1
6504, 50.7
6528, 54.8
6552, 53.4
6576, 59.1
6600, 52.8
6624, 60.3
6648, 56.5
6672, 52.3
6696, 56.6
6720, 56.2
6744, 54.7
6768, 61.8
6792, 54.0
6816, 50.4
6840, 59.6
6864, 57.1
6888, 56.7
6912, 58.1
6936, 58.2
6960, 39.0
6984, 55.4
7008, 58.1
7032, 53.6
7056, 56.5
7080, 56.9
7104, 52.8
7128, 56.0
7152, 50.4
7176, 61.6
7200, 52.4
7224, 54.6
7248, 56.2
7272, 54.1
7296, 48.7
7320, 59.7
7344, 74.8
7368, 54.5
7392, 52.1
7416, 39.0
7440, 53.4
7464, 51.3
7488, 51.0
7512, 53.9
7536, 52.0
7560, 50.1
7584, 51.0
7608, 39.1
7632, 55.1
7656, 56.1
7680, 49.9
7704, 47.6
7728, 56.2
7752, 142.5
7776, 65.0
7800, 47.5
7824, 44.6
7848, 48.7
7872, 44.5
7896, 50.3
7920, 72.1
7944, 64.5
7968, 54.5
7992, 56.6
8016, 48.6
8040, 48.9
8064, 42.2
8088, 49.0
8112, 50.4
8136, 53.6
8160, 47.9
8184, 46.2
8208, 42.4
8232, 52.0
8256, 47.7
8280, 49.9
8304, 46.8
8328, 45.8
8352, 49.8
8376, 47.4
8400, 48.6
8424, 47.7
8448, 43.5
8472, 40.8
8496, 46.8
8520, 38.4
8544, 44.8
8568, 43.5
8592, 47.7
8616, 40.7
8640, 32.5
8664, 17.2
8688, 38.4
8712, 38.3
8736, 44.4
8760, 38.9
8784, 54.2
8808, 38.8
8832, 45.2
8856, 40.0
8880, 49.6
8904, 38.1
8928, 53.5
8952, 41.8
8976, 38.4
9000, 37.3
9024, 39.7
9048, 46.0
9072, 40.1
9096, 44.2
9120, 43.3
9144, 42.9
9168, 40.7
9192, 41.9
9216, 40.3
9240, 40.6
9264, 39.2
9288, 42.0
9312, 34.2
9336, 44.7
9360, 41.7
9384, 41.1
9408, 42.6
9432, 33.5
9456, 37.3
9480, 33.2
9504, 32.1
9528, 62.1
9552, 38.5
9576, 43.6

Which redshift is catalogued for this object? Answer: 0.180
